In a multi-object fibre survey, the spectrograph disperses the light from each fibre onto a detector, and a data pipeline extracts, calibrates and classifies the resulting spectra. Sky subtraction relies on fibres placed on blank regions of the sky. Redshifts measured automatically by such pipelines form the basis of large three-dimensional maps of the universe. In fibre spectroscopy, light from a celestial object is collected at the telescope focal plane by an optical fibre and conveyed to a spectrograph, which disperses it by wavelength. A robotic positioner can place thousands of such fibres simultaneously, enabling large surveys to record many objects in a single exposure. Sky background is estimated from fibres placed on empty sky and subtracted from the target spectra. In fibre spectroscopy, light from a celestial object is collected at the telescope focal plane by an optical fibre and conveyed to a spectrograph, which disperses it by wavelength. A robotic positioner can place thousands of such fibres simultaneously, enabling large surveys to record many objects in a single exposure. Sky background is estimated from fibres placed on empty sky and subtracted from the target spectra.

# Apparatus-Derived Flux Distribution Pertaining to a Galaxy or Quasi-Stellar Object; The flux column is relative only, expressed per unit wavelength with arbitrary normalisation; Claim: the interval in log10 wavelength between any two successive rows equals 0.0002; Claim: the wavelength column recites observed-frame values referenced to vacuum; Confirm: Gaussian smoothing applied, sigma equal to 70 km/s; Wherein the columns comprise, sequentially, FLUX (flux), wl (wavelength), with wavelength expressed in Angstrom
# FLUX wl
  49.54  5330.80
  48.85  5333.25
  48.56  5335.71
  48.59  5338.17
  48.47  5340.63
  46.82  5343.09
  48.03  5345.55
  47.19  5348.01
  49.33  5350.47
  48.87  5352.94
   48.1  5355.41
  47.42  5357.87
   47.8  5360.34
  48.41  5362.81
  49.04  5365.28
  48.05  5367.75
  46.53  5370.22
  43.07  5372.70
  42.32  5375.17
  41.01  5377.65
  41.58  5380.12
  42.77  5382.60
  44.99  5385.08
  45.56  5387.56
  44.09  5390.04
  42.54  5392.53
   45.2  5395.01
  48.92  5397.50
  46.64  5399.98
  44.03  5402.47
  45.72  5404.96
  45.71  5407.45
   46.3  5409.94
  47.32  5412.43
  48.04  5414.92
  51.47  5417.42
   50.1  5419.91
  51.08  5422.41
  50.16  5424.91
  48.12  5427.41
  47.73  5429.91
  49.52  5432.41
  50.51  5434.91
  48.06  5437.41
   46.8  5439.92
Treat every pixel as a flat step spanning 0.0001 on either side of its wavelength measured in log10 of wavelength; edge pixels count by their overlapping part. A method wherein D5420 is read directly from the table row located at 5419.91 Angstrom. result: 50.1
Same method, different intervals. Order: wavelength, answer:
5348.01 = 47.19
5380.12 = 41.58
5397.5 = 48.92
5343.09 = 46.82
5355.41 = 48.1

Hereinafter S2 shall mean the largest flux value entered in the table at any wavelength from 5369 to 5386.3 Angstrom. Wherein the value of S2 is 46.53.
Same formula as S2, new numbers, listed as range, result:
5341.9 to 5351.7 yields 49.33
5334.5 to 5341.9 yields 48.59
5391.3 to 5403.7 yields 48.92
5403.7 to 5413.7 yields 47.32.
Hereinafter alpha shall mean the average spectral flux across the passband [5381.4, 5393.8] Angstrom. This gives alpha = 44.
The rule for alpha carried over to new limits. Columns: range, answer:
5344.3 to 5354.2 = 48.3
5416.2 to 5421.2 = 50.8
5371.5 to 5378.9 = 42.2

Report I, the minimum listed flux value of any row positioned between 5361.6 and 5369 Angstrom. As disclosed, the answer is 48.05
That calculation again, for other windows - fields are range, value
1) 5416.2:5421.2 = 50.1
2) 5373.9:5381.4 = 41.01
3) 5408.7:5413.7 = 46.3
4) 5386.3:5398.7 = 42.54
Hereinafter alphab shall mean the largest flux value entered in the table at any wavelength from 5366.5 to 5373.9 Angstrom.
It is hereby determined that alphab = 48.05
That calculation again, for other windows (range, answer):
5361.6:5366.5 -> 49.04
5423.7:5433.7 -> 50.16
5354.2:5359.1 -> 48.1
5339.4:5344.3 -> 48.47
